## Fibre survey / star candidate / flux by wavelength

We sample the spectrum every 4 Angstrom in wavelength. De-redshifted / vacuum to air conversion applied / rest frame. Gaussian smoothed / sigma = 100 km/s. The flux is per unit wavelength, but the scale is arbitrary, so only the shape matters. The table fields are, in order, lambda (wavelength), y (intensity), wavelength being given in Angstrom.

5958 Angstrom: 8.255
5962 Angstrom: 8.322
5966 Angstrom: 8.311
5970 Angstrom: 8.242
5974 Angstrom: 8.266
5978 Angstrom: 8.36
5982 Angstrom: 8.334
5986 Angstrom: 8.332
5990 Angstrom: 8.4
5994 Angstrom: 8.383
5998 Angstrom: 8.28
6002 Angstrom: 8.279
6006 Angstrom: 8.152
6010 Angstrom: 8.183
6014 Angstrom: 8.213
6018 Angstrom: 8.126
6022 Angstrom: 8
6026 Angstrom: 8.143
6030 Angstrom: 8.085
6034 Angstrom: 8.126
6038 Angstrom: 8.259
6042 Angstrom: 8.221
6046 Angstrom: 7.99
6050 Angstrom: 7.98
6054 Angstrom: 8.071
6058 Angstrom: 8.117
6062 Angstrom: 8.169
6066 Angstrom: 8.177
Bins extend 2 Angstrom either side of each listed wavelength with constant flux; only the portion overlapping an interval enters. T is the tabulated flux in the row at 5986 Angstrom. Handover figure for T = 8.332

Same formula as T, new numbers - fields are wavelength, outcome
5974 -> 8.266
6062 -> 8.169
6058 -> 8.117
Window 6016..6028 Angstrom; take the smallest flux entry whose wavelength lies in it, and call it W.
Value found 8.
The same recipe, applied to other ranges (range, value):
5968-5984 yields 8.242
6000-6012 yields 8.152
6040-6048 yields 7.99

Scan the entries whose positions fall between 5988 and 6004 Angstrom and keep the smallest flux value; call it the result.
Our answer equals 8.279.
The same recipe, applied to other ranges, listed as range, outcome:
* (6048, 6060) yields 7.98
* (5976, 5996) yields 8.332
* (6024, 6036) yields 8.085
